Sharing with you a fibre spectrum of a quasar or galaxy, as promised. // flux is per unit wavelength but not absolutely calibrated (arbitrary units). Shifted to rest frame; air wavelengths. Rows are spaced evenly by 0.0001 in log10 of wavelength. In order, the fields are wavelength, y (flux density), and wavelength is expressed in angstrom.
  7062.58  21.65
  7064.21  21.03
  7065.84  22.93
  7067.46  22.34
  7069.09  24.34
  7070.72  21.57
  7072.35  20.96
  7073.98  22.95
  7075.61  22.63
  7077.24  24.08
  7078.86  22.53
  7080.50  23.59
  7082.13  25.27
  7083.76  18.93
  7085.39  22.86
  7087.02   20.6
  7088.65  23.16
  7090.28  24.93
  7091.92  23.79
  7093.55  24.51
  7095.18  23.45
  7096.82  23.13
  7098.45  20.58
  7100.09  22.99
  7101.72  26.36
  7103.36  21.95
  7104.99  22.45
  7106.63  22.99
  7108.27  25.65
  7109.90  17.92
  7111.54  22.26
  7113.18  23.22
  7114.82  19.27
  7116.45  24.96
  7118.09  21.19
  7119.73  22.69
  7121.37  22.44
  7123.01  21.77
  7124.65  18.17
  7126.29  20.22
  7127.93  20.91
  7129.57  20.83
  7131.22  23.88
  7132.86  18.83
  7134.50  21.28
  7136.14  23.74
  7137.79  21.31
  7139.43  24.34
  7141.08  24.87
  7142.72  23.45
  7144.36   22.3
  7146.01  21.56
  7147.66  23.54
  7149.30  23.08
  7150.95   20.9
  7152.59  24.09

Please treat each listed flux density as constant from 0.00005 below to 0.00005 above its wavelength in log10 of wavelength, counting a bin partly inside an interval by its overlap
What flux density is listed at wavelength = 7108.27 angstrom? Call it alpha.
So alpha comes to 25.65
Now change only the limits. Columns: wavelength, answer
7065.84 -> 22.93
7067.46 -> 22.34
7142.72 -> 23.45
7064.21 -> 21.03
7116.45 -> 24.96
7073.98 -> 22.95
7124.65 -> 18.17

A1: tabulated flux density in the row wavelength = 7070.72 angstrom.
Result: 21.57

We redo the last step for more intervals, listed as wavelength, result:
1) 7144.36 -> 22.3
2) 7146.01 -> 21.56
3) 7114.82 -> 19.27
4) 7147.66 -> 23.54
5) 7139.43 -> 24.34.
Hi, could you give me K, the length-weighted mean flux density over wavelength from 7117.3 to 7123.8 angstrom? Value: 22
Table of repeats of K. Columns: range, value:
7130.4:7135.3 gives 21.4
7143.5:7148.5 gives 22.5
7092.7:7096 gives 24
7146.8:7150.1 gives 23.3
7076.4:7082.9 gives 23.9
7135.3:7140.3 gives 23.1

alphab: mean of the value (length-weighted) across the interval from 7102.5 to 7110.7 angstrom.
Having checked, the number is 22.2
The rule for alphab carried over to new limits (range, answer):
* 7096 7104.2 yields 23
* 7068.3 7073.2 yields 22.3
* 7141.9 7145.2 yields 22.9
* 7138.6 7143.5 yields 24.2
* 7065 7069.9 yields 23.2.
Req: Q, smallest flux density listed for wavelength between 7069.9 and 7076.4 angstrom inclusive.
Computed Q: 20.96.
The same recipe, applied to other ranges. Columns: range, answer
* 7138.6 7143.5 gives 23.45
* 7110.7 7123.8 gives 19.27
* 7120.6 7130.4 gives 18.17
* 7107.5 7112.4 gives 17.92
